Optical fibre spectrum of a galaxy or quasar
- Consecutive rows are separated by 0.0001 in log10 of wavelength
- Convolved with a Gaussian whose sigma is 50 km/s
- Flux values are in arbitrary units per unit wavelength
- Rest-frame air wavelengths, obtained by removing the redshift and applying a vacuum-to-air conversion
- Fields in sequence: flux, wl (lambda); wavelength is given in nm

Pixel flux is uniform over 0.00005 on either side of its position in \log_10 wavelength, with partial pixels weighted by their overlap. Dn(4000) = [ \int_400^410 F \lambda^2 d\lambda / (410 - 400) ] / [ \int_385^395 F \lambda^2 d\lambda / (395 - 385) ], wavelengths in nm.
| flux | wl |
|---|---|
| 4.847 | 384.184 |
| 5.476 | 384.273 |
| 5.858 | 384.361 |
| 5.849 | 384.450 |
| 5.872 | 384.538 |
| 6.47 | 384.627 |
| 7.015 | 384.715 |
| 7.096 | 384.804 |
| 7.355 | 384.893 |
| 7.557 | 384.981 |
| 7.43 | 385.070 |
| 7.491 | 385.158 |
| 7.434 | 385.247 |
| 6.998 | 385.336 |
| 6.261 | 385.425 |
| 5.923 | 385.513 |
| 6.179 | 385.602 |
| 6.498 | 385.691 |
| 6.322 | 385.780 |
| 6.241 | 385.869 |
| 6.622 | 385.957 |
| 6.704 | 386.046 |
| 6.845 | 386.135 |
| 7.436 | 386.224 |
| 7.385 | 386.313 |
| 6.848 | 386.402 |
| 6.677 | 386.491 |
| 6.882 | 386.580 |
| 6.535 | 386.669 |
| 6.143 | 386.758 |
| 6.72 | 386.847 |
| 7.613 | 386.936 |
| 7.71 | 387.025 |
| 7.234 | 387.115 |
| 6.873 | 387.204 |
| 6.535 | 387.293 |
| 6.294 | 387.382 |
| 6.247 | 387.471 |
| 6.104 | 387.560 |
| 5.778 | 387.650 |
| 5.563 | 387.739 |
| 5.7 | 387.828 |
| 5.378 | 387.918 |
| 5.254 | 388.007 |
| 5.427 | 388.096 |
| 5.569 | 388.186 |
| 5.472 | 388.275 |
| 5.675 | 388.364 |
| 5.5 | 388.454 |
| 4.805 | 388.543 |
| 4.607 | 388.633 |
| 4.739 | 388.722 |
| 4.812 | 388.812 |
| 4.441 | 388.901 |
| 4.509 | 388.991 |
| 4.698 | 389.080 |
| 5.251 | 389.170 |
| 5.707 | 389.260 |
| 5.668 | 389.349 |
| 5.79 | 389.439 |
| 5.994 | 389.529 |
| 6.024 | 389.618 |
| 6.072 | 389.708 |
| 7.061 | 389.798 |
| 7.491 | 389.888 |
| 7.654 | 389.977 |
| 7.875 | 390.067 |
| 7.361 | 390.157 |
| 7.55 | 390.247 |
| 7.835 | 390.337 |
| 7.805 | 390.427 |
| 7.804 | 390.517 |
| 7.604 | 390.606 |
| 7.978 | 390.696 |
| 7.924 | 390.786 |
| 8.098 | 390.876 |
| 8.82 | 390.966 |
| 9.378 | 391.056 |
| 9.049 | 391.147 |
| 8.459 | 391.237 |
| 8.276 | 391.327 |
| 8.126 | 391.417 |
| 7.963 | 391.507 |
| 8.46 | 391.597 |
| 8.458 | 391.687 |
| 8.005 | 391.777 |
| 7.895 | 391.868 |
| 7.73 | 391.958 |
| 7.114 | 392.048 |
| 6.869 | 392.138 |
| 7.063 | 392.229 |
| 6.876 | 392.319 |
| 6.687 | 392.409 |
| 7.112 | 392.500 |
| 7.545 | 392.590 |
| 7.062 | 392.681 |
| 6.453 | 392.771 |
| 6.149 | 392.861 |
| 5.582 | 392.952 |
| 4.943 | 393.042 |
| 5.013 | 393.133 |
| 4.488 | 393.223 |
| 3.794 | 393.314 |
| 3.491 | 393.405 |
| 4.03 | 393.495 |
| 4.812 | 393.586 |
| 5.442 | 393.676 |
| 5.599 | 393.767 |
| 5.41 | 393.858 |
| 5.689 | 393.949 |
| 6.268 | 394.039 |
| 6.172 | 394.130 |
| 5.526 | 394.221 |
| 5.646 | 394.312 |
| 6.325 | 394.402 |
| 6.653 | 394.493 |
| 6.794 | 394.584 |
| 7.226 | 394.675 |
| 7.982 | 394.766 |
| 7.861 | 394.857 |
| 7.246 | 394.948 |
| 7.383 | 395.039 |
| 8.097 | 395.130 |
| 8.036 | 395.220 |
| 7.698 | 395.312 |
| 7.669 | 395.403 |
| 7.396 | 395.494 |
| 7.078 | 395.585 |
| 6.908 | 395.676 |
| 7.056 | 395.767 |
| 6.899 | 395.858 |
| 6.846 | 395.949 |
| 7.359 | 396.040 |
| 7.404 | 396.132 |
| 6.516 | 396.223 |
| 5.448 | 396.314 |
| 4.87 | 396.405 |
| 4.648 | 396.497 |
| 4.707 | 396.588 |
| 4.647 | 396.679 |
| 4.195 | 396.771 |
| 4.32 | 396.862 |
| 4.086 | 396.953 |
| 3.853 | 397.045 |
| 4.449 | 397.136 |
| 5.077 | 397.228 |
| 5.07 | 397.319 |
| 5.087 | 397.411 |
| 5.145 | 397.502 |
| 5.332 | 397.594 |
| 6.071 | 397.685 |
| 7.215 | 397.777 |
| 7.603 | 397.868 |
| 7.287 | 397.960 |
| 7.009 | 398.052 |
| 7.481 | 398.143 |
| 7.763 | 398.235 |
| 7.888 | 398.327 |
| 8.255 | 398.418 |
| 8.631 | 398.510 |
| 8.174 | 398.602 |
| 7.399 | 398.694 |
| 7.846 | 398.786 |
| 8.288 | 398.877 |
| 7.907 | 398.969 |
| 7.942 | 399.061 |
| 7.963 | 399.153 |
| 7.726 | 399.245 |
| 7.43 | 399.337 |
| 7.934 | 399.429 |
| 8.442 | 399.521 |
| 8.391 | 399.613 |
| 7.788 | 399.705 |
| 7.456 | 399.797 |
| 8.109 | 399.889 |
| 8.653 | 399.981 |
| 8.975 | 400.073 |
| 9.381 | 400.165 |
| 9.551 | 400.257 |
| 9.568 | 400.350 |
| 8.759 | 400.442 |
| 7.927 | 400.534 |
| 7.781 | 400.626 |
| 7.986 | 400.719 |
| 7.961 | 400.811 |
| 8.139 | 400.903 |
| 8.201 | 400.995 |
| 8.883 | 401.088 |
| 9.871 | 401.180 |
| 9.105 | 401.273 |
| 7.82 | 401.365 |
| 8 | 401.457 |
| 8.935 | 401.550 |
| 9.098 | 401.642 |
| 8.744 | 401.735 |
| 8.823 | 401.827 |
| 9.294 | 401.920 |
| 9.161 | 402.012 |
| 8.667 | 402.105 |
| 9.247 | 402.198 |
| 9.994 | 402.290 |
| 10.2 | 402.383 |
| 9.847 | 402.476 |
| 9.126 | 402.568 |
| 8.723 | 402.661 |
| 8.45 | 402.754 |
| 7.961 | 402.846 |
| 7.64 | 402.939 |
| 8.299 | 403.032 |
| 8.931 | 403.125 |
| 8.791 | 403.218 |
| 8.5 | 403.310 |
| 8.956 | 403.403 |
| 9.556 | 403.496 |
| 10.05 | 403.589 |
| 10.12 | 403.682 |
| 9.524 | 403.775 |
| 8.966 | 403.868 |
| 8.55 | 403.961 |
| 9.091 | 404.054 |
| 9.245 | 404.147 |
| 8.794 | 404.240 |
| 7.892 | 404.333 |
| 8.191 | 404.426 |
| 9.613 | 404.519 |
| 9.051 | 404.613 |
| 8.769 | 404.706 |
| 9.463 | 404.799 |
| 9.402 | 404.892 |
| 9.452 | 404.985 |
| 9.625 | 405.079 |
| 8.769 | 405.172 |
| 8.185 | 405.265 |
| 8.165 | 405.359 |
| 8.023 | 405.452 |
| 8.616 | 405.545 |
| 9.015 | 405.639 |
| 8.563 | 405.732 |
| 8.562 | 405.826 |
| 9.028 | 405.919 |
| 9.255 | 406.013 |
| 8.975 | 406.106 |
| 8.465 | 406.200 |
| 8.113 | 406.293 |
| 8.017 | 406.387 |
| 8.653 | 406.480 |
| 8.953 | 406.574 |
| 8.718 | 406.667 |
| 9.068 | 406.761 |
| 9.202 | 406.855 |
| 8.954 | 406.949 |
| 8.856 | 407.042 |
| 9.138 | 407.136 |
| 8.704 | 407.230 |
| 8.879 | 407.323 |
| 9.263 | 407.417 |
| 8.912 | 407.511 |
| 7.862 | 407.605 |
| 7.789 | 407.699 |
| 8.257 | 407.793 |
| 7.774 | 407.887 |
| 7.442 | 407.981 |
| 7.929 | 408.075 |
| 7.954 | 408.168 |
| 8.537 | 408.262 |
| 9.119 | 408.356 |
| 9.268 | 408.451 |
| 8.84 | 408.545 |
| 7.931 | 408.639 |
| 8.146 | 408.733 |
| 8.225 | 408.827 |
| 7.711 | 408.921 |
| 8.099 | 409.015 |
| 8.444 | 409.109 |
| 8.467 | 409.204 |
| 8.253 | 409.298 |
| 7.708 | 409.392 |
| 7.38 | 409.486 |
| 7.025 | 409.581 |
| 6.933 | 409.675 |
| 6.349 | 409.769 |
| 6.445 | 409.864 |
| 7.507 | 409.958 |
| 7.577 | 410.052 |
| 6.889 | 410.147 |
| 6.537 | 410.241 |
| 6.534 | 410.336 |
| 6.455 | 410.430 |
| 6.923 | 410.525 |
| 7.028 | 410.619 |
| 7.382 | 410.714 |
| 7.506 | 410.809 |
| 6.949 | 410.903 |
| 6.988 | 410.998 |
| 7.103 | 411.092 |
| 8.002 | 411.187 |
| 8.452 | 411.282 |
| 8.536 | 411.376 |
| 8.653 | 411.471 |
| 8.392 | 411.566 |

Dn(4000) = 1.42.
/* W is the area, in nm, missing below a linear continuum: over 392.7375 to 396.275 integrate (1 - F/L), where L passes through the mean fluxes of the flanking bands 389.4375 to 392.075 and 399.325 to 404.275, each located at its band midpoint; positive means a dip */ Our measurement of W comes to 0.78 nm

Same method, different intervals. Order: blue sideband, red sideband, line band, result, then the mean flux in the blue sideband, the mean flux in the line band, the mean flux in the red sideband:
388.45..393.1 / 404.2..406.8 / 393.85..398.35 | 0.74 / 6.91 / 6.33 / 8.76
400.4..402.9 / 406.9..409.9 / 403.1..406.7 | -0.18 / 8.77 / 8.89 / 8.15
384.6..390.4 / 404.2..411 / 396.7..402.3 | -0.13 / 6.36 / 7.67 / 8.22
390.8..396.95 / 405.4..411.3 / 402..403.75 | -0.36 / 6.63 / 9.07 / 8.05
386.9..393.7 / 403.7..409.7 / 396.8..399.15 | 0.27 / 6.51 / 6.62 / 8.57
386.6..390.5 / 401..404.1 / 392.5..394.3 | 0.41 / 6.13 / 5.49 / 8.99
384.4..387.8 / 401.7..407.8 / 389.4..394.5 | 0.38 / 6.7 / 6.81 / 8.88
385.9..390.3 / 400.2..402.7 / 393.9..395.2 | 0.12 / 6.18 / 6.8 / 8.87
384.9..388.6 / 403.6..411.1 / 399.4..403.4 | -0.48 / 6.44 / 8.68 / 8.29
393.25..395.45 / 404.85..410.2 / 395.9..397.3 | 0.29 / 6.27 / 5.23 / 8.34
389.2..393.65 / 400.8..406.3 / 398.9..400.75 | 0.00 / 6.95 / 8.28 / 8.89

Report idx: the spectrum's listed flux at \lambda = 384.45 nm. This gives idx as 5.849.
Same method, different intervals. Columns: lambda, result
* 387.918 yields 5.378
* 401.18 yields 9.871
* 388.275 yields 5.472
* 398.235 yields 7.763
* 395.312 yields 7.698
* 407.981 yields 7.442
